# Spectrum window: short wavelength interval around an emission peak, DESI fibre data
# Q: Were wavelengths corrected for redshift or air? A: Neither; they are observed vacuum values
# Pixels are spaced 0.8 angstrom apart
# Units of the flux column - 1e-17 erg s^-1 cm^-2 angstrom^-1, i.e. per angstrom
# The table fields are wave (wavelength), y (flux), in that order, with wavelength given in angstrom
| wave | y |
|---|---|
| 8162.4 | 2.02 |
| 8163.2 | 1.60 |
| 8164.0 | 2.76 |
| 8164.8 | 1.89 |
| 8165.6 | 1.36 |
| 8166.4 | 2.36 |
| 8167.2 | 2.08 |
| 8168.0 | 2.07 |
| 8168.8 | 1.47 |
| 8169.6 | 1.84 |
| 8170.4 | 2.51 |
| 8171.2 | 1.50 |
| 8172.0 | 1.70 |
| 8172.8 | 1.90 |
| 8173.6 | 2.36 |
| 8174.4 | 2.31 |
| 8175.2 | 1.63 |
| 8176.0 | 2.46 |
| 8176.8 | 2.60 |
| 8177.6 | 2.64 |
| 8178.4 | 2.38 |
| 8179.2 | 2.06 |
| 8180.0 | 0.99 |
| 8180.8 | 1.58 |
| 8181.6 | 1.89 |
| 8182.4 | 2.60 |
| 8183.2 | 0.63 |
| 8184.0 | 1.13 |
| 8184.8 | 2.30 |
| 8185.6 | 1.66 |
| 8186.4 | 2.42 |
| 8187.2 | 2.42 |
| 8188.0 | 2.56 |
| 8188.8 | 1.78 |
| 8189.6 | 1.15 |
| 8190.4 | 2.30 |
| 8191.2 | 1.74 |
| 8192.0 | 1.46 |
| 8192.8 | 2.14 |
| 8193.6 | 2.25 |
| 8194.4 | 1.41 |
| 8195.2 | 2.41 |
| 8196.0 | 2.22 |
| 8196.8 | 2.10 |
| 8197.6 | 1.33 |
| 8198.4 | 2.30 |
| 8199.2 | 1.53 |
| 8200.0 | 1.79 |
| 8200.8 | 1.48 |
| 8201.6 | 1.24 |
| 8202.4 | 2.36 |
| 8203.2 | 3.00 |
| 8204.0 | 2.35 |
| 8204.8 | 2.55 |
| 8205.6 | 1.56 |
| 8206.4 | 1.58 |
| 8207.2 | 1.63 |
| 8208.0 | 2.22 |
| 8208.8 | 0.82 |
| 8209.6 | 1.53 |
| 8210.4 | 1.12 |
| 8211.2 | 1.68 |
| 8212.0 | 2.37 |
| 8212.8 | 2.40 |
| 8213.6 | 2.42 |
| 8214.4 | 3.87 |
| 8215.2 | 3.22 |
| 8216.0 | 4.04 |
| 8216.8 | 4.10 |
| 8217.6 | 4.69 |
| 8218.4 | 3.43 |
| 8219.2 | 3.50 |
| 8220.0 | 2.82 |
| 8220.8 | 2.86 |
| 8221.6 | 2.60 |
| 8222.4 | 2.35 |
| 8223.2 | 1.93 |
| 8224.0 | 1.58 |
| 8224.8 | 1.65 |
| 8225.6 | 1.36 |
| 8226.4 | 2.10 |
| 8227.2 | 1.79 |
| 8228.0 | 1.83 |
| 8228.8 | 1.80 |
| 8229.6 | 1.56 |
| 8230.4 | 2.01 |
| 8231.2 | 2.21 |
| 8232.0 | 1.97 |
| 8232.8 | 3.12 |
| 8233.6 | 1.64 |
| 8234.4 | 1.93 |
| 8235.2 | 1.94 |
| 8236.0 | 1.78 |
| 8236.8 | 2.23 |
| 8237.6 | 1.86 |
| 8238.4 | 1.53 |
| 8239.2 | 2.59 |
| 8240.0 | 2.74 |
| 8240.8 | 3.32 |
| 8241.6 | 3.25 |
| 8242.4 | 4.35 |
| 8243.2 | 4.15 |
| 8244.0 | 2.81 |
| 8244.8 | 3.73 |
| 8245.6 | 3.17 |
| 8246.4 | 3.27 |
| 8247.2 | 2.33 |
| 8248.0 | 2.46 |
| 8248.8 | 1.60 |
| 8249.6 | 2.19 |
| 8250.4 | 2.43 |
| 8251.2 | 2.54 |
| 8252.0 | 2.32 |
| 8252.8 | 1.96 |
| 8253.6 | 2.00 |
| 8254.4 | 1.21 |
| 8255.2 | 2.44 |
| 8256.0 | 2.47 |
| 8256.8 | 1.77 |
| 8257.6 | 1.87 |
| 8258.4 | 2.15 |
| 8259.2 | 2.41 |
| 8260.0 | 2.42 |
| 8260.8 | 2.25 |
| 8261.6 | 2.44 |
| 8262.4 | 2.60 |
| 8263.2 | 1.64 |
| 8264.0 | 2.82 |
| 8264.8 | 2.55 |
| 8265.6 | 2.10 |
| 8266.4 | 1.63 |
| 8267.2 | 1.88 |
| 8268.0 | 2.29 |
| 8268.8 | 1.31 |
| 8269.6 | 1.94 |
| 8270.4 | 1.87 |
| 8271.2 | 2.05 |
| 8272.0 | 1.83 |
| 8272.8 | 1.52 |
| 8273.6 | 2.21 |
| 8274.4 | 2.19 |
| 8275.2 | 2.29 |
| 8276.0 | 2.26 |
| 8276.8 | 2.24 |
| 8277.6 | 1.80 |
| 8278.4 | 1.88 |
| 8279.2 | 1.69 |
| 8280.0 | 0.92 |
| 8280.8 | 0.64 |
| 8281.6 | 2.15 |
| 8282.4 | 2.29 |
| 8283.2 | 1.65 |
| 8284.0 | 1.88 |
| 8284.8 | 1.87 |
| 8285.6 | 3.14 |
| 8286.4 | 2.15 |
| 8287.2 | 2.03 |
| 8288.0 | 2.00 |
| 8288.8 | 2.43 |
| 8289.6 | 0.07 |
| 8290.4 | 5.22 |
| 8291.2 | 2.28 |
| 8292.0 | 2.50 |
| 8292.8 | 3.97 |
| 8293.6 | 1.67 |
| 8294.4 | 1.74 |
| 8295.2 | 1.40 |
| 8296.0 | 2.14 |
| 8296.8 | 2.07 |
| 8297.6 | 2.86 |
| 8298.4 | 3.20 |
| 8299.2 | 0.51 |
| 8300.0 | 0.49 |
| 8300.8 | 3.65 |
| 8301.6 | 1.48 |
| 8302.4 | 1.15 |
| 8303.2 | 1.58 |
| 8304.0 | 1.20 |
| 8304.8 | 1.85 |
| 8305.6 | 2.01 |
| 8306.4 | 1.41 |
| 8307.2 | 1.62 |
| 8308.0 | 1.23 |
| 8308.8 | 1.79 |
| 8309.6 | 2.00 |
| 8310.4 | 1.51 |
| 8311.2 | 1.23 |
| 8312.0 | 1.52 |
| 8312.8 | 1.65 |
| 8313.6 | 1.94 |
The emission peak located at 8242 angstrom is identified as [N II]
